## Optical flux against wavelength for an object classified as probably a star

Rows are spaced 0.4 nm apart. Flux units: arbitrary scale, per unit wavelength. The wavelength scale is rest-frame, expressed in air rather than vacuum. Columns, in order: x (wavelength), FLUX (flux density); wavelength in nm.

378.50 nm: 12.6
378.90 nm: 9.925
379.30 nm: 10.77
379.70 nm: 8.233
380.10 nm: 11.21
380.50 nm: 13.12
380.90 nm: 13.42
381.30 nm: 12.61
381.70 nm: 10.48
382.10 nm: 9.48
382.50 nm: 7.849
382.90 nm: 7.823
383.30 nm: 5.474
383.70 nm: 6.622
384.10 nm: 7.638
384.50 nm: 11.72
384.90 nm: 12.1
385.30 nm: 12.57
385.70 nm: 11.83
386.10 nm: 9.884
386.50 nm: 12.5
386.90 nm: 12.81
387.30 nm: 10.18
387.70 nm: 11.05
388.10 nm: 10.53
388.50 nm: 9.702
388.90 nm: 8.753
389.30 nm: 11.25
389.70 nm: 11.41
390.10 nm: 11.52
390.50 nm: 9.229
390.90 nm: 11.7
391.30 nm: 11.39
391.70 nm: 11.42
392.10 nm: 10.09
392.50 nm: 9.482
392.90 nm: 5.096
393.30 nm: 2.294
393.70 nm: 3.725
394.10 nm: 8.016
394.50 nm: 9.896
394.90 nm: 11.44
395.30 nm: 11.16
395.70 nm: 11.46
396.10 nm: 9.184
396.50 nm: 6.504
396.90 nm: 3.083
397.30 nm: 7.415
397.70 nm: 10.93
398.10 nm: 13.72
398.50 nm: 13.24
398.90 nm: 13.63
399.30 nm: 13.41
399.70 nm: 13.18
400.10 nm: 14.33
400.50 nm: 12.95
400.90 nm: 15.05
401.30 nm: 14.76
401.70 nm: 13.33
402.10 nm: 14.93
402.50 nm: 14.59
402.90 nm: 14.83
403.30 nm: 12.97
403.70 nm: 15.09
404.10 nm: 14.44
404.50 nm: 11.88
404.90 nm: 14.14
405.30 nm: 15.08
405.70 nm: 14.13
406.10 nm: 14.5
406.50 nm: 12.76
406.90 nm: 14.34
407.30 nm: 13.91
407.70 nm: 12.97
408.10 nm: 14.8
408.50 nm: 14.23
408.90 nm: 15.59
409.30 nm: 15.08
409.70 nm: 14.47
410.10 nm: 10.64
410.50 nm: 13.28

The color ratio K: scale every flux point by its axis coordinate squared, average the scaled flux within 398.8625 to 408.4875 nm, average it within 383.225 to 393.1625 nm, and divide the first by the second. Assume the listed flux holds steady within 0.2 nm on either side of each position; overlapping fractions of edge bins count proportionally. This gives 1.5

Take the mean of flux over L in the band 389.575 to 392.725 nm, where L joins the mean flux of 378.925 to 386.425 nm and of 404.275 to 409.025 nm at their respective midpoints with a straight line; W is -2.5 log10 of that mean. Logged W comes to 0.08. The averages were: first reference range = 10.2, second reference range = 14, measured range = 10.7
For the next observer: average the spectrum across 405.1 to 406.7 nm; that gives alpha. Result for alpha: 14.1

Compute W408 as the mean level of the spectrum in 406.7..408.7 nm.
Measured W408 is 14.1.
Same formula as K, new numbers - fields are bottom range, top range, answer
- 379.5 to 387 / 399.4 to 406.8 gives 1.50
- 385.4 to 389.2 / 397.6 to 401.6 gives 1.33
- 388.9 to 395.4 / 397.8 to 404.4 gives 1.58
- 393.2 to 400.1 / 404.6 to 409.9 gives 1.53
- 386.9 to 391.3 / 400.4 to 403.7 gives 1.43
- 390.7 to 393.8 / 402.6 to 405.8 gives 1.81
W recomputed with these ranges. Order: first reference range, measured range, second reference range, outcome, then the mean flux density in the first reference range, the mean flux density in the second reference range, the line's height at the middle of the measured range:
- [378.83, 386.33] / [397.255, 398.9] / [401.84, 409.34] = 0.08 mag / 10.2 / 14.2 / 12.9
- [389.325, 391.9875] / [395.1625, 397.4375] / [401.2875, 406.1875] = 0.46 mag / 11.1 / 14.2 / 12.4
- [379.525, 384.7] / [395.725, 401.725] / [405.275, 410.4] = 0.08 mag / 9.67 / 14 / 12.5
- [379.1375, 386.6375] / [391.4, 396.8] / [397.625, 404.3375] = 0.43 mag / 10.3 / 13.9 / 12.5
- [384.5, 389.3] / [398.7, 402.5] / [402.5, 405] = -0.05 mag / 11.1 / 13.9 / 13.4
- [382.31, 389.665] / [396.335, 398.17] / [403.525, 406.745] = 0.48 mag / 10.1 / 14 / 12.4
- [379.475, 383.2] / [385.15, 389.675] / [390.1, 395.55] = -0.15 mag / 10.3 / 8.96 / 9.61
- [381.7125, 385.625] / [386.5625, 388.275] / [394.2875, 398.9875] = -0.19 mag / 9.19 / 10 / 9.44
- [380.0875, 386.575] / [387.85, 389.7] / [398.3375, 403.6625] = 0.12 mag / 10.3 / 14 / 11.4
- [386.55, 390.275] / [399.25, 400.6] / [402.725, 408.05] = -0.05 mag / 10.9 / 13.9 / 13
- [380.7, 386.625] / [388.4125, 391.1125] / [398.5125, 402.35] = 0.09 mag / 10.1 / 13.9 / 11.5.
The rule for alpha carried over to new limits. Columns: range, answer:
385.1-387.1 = 11.9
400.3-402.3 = 14.2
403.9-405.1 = 13.5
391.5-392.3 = 10.8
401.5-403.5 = 14.1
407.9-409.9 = 14.8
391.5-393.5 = 7.68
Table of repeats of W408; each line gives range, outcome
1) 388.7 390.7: 10.4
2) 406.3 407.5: 13.7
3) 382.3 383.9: 6.94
